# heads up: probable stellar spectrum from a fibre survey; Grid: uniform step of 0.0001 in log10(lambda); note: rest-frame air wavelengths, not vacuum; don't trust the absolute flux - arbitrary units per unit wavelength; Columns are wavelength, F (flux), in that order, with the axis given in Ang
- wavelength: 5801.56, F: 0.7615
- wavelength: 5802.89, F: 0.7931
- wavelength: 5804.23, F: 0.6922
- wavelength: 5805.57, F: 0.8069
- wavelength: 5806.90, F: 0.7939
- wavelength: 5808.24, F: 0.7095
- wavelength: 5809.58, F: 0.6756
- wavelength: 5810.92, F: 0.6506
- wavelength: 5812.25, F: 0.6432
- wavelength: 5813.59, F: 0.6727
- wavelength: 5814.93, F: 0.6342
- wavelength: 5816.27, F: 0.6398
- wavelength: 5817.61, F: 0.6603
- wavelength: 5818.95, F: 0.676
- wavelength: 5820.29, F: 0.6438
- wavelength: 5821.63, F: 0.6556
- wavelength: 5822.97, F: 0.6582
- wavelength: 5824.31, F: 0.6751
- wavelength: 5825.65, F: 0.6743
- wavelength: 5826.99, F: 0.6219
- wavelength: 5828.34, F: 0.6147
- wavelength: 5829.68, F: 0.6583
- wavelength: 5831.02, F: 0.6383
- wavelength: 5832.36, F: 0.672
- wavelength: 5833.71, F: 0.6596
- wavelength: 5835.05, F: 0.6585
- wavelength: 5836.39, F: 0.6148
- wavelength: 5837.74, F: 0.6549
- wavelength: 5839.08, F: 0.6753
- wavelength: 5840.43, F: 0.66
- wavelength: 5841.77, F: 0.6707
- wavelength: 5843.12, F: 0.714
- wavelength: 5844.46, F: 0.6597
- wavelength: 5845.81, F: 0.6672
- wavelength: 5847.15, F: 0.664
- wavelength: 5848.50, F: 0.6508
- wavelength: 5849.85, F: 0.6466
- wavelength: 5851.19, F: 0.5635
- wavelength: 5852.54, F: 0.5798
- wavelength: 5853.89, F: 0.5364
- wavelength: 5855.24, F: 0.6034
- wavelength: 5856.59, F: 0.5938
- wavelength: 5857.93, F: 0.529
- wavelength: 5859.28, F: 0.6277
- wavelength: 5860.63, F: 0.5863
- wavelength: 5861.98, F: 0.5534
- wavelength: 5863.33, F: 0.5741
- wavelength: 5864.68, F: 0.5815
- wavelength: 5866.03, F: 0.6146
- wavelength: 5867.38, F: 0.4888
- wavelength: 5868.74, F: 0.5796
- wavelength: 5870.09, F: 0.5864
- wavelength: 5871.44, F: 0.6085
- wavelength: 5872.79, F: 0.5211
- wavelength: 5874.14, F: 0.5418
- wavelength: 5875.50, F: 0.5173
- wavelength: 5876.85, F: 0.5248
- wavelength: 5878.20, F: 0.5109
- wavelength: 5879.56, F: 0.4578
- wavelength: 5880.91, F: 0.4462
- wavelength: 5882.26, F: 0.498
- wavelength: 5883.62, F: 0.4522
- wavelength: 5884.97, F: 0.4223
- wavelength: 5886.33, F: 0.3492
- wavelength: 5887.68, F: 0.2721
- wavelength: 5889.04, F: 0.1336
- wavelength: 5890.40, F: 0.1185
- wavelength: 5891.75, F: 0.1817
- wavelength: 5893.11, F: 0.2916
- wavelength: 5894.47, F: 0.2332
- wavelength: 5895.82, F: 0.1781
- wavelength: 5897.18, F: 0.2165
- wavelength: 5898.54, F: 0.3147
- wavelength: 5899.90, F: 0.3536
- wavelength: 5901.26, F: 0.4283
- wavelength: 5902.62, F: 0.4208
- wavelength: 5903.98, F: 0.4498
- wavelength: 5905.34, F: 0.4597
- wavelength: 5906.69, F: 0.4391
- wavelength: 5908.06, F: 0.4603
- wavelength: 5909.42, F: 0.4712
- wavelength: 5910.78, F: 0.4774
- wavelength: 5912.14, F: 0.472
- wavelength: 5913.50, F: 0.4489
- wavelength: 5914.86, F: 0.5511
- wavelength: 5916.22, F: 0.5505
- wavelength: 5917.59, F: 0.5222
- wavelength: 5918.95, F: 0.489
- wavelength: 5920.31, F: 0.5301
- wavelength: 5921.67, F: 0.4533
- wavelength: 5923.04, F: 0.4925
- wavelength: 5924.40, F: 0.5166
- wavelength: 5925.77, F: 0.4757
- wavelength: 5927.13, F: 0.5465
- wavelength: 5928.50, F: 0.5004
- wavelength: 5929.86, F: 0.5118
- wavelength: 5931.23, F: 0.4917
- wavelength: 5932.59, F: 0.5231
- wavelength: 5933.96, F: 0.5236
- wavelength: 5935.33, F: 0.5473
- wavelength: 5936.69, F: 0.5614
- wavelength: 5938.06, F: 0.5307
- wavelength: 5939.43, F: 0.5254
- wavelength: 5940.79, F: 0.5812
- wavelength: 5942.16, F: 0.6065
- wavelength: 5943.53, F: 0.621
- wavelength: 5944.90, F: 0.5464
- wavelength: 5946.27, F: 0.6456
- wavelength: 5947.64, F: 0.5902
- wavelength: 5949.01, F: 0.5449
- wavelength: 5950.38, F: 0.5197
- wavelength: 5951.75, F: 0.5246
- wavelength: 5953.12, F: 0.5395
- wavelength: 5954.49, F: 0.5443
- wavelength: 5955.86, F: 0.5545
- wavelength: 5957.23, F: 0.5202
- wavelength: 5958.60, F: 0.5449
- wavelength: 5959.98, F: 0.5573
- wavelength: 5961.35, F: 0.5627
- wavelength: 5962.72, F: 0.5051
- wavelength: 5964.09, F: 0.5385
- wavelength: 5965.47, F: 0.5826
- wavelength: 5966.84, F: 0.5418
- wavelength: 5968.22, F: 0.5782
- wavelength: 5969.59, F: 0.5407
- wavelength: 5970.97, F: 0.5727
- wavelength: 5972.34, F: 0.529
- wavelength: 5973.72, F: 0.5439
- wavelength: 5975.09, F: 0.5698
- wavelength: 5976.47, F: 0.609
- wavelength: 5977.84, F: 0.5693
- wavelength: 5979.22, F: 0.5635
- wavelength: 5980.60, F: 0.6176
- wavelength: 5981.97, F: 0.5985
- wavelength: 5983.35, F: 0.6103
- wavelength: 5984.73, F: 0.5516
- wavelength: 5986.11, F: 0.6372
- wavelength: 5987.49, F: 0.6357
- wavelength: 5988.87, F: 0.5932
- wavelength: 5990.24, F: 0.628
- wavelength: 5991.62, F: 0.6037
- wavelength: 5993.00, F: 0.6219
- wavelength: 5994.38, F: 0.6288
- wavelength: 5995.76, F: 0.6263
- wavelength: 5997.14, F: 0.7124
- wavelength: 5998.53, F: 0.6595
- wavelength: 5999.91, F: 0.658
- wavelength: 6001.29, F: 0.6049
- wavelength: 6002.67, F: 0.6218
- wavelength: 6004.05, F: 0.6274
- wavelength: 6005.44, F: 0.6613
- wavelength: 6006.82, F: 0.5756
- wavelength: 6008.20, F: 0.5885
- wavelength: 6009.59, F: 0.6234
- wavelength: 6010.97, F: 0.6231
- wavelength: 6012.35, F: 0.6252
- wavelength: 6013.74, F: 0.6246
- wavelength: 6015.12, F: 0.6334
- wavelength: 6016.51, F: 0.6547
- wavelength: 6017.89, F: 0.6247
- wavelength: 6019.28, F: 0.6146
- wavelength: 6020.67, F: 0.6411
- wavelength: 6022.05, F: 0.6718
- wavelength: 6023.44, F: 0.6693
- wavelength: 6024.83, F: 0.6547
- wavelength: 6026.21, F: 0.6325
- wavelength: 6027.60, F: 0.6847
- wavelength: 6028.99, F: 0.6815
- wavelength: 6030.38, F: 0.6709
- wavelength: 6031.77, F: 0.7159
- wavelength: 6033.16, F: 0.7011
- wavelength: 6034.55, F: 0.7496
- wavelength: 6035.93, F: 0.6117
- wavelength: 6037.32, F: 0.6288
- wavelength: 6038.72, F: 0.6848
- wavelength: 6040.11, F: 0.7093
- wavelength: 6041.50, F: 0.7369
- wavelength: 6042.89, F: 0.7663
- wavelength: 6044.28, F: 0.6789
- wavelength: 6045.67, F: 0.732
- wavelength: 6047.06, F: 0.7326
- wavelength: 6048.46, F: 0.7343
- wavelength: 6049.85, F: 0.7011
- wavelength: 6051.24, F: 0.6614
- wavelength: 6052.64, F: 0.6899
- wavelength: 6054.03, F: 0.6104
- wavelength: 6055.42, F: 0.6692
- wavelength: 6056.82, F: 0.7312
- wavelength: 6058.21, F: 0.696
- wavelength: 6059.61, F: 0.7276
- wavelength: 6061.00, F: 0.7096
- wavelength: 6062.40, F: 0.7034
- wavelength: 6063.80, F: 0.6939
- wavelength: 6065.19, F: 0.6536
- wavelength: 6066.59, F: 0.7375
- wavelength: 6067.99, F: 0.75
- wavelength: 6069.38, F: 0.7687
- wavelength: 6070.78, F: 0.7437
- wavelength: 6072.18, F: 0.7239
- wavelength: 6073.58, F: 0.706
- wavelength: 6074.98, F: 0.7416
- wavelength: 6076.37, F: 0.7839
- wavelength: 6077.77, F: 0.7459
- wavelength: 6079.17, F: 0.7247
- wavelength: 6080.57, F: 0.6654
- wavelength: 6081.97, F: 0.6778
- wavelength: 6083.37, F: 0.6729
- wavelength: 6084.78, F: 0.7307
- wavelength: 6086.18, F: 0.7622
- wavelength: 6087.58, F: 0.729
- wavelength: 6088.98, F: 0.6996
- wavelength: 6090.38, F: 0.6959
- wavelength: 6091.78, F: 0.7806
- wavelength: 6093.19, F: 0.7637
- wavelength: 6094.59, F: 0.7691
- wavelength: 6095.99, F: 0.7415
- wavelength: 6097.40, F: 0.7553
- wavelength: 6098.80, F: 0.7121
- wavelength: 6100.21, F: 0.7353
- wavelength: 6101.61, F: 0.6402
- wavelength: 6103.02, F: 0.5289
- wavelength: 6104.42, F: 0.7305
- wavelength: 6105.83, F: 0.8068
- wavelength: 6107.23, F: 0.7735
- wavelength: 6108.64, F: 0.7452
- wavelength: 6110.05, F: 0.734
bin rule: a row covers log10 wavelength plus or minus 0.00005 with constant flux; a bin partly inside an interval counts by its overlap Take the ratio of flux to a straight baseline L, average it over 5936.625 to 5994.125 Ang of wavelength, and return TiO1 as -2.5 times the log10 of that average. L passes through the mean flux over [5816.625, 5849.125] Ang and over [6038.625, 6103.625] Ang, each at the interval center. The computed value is 0.20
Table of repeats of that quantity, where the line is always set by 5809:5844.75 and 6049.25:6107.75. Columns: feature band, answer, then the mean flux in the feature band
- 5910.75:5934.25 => 0.32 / 0.505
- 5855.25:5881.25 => 0.20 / 0.552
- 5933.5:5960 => 0.22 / 0.557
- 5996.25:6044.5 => 0.07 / 0.657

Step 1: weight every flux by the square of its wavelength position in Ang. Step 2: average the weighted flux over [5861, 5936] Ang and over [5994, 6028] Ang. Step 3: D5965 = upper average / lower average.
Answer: 1.46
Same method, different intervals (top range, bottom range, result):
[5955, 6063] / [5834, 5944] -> 1.31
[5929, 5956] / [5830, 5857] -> 0.89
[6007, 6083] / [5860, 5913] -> 1.69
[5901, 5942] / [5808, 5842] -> 0.79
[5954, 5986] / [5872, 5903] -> 1.59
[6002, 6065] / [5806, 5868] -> 1.12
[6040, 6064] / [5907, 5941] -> 1.45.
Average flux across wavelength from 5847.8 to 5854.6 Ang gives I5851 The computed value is 0.595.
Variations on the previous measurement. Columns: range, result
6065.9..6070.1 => 0.752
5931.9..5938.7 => 0.537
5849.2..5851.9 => 0.605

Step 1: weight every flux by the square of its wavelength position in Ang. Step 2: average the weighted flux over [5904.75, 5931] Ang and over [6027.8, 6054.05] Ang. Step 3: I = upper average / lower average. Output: 1.47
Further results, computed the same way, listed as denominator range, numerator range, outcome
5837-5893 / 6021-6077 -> 1.41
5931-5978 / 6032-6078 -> 1.32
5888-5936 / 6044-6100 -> 1.80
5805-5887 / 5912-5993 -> 0.94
